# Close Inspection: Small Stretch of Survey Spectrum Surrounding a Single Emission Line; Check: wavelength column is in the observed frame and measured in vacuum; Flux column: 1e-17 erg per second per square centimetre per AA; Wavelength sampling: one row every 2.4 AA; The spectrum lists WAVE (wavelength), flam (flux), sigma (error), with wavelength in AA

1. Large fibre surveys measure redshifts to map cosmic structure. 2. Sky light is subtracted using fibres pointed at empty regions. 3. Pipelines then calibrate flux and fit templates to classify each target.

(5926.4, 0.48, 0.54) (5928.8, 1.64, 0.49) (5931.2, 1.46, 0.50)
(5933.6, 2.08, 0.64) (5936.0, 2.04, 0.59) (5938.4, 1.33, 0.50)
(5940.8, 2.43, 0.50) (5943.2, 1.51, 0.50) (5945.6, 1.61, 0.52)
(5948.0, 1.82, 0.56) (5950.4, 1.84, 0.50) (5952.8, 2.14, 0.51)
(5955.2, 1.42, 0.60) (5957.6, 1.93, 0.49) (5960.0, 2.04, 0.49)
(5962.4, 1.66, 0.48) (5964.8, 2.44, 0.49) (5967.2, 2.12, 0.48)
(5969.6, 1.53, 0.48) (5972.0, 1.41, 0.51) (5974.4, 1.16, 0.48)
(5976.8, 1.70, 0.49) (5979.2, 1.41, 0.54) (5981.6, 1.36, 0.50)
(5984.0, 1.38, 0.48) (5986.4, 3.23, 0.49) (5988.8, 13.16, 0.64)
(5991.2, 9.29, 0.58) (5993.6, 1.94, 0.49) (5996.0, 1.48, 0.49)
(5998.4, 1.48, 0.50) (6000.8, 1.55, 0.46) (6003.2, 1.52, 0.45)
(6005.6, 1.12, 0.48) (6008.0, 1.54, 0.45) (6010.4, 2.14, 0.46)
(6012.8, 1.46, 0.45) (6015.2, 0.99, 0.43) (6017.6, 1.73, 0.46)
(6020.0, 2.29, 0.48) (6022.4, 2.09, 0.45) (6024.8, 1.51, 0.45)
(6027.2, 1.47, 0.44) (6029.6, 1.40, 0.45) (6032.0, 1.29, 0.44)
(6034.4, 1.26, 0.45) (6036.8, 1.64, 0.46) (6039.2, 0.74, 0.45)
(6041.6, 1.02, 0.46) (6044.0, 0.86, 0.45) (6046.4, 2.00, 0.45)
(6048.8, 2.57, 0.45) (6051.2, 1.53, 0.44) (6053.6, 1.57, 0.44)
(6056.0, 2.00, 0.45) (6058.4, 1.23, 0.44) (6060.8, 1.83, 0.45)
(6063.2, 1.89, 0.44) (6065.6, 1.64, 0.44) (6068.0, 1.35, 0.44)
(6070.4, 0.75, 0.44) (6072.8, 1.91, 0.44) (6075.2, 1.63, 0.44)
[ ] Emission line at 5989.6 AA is Hbeta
